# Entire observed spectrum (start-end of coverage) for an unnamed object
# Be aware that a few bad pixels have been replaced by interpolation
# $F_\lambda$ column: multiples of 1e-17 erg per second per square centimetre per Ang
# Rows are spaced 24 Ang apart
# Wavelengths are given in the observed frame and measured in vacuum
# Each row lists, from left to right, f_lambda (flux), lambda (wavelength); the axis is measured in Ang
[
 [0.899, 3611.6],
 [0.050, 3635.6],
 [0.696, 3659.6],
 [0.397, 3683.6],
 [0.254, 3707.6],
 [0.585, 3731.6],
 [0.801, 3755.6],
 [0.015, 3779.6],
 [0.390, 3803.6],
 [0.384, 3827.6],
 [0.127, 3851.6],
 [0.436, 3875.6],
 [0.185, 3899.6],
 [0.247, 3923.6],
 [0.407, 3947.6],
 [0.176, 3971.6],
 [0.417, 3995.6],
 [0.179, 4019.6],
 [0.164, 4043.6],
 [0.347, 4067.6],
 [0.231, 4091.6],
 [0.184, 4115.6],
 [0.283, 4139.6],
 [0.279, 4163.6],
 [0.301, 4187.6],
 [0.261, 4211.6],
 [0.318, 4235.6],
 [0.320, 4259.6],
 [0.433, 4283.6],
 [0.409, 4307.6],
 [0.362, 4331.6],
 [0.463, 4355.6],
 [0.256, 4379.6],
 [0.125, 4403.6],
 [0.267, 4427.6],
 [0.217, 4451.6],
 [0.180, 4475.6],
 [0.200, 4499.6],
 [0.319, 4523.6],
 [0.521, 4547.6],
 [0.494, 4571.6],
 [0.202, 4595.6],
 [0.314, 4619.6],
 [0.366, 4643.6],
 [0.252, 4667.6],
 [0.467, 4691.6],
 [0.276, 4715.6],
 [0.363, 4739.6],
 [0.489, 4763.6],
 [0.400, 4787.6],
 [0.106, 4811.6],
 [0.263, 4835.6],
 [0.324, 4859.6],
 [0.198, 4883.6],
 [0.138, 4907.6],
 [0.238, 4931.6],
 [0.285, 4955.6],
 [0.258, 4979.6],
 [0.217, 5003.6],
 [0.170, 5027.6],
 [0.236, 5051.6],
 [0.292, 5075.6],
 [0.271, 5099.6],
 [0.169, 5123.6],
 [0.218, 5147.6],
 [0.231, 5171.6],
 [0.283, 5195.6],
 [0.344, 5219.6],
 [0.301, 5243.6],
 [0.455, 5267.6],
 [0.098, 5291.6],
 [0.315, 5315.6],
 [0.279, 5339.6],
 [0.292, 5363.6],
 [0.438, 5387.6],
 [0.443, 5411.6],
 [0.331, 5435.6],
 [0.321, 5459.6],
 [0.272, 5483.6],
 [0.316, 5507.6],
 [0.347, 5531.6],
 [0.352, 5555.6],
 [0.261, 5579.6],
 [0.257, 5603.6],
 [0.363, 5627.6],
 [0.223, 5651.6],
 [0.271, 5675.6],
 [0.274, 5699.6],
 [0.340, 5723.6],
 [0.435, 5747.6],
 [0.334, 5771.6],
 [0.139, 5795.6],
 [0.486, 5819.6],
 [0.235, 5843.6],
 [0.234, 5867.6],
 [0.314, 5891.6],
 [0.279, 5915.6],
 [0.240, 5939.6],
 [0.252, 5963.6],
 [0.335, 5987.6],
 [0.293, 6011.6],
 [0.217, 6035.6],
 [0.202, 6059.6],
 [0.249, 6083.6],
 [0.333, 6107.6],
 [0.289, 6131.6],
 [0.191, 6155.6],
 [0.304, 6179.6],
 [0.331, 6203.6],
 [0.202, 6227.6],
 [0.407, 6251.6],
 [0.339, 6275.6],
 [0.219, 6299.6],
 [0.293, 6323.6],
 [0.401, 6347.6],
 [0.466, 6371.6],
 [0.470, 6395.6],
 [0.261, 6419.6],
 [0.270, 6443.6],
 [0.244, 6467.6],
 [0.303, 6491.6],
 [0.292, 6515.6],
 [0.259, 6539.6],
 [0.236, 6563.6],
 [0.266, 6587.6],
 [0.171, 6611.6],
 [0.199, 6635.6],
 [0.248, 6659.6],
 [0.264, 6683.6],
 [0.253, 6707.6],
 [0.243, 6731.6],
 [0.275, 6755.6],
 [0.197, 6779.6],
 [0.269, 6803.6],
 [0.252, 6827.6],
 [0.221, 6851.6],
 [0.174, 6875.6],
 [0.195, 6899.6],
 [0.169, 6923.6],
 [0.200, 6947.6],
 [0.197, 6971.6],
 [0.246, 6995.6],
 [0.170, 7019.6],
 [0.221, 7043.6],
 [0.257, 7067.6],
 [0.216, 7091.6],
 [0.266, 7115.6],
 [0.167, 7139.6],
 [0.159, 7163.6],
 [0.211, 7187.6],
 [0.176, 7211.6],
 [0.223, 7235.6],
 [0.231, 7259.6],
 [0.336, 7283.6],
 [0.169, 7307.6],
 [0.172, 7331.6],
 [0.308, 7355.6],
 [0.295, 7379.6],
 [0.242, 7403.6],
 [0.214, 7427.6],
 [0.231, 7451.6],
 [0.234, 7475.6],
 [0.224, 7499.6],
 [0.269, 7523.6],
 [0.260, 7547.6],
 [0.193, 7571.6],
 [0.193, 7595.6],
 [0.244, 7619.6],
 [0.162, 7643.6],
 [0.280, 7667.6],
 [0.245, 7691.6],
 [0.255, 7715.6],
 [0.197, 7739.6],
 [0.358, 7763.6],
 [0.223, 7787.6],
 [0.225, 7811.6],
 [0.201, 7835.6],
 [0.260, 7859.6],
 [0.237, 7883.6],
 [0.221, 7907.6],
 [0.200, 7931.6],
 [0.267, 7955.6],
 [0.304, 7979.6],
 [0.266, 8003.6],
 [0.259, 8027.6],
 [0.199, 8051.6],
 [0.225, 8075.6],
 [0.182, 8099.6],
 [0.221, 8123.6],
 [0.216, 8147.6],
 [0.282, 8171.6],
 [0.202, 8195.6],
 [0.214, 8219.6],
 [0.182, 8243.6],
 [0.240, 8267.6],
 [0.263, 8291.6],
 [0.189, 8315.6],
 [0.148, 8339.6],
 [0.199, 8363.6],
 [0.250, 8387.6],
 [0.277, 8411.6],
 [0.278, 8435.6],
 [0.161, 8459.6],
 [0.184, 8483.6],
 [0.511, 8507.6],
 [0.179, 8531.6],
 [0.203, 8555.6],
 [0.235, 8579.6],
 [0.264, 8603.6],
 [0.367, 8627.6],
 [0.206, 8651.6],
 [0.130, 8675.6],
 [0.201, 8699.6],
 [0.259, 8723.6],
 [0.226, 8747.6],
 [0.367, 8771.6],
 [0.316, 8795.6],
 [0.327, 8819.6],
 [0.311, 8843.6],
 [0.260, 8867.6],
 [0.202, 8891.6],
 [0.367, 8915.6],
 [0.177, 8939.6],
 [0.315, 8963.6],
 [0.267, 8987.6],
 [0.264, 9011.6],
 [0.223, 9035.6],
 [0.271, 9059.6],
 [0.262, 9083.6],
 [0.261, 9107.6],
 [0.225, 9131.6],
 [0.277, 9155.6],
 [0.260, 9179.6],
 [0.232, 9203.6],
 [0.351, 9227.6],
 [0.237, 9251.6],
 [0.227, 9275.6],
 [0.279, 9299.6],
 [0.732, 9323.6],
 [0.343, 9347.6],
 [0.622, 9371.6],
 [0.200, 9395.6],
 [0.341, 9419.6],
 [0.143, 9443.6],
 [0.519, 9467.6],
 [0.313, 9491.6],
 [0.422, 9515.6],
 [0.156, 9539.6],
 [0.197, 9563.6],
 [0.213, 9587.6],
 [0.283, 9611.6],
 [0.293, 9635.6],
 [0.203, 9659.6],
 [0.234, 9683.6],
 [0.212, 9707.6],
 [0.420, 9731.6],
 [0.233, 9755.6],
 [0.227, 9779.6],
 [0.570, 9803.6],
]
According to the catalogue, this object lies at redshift 1.283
